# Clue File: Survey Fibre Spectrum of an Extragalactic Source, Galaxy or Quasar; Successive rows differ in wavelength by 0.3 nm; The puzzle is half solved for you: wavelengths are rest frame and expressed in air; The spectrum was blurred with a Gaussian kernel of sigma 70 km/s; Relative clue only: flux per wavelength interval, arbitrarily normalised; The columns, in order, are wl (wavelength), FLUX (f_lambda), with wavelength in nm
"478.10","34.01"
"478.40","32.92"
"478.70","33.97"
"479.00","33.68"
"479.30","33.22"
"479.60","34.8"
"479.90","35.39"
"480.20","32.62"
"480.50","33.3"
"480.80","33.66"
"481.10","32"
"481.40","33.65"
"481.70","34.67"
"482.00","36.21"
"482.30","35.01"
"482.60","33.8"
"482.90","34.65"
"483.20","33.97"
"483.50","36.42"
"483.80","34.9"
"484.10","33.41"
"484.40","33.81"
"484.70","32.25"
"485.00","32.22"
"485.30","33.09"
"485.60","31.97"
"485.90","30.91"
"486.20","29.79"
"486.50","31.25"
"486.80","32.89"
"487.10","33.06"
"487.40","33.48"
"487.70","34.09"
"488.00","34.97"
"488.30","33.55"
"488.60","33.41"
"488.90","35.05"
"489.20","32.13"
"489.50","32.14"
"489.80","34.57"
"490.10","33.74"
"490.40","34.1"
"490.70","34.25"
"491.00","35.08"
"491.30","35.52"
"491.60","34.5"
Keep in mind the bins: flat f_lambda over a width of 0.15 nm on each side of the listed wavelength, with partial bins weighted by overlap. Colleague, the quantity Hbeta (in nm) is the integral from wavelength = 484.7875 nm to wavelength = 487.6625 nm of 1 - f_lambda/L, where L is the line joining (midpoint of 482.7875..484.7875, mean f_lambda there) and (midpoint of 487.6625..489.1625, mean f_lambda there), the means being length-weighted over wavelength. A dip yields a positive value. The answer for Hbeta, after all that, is 0.17 nm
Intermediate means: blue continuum 34.3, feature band 32.2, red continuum 34.1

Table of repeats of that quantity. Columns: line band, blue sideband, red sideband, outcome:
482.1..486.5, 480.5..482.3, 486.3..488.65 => 0.05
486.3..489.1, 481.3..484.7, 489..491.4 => 0.06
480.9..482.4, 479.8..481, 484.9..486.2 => -0.05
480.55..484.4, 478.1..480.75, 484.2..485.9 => -0.14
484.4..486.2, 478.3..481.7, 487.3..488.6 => 0.10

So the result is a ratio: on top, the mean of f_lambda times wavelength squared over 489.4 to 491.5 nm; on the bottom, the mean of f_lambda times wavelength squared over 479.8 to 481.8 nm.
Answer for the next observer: 1.06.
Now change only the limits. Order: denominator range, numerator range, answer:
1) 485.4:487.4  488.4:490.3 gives 1.07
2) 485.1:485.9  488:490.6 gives 1.06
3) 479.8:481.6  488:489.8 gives 1.04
